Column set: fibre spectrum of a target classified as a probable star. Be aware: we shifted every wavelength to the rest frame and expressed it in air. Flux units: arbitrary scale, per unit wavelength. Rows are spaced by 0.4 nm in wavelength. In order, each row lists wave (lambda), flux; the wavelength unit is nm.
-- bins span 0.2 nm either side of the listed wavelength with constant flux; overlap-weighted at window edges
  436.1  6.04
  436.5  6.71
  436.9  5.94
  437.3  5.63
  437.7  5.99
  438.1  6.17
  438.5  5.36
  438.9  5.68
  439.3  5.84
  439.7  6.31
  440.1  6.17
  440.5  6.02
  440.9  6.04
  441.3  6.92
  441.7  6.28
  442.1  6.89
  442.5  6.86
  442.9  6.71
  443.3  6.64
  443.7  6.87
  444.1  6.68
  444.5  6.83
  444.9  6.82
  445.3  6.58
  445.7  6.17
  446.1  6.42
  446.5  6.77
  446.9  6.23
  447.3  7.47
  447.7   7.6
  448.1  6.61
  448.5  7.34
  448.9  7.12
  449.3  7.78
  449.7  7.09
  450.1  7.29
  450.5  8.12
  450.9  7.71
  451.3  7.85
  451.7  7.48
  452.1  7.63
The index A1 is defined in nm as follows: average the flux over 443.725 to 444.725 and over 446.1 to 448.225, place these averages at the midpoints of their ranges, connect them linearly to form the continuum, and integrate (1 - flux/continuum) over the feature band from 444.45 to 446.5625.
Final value 0.080 nm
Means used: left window 6.78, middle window 6.57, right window 6.9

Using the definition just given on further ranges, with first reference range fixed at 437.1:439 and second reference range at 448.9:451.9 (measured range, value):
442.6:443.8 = -0.04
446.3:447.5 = 0.04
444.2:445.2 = -0.01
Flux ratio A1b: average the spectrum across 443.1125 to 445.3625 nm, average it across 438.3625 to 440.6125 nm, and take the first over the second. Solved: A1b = 1.14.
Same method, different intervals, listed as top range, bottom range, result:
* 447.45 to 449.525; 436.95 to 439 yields 1.26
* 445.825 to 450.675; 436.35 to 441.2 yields 1.19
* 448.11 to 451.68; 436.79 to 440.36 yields 1.27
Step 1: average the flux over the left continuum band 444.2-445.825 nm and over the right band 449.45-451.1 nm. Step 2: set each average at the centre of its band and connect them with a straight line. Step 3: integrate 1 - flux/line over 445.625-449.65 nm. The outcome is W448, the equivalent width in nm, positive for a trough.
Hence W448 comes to 0.07 nm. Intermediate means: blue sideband 6.62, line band 6.98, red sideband 7.56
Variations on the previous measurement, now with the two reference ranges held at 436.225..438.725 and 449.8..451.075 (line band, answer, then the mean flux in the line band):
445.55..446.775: 0.112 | 6.45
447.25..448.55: 0.019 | 7.22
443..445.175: 0.022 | 6.76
